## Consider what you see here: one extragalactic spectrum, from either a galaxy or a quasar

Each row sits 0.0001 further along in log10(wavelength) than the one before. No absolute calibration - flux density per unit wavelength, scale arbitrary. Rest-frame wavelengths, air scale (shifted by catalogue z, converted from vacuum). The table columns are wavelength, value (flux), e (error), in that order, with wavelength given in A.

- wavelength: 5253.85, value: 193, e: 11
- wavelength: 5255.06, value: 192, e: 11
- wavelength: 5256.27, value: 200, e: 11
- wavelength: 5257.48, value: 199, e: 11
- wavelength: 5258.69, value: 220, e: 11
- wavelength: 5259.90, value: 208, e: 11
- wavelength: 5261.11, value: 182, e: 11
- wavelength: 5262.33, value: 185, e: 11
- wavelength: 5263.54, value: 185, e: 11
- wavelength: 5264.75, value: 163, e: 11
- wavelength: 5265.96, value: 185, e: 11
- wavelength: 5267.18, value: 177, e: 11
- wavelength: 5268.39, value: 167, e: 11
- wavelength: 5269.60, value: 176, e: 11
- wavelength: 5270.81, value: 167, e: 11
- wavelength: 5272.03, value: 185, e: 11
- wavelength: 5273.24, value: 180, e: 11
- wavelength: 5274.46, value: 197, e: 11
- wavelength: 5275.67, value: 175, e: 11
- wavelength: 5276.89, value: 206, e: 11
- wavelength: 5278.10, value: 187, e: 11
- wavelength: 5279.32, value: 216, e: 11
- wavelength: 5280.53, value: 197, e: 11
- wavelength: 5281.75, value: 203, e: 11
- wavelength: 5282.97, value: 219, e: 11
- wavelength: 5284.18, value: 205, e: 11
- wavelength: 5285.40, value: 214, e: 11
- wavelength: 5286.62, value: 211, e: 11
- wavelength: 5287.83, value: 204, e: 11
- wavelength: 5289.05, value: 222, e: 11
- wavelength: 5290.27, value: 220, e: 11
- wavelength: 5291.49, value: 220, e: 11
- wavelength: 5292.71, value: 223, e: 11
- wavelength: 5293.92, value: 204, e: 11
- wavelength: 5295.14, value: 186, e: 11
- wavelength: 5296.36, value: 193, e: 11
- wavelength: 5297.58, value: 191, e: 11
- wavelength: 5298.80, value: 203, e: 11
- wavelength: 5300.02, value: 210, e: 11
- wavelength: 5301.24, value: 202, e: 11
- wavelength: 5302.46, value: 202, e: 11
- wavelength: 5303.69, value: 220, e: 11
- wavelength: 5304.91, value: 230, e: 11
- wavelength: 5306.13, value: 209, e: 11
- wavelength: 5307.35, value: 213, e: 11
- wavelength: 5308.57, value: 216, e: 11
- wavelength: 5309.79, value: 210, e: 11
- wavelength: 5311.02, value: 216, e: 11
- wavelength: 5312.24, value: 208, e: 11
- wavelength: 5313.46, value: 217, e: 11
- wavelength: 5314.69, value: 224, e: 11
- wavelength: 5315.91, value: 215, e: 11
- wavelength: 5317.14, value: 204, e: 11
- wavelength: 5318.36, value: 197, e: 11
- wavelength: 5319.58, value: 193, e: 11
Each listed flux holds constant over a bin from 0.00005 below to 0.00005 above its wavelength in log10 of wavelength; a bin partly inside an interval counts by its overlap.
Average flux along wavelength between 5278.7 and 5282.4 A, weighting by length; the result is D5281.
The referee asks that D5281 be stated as 205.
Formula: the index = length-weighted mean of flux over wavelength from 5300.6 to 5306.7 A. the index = 212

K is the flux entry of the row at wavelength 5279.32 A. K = 216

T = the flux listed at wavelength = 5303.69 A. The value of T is 220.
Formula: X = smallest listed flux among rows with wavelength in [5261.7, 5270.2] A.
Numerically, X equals 163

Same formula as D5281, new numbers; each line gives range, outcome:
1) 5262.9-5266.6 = 178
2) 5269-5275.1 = 181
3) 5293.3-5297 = 195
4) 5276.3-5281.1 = 202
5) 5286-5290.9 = 214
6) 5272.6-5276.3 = 184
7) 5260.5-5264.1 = 184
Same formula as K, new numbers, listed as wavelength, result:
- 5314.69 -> 224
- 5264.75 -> 163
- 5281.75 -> 203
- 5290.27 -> 220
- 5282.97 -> 219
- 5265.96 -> 185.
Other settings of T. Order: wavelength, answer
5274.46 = 197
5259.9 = 208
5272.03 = 185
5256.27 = 200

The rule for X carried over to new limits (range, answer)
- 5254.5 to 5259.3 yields 192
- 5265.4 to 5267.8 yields 177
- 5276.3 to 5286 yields 187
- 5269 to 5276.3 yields 167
